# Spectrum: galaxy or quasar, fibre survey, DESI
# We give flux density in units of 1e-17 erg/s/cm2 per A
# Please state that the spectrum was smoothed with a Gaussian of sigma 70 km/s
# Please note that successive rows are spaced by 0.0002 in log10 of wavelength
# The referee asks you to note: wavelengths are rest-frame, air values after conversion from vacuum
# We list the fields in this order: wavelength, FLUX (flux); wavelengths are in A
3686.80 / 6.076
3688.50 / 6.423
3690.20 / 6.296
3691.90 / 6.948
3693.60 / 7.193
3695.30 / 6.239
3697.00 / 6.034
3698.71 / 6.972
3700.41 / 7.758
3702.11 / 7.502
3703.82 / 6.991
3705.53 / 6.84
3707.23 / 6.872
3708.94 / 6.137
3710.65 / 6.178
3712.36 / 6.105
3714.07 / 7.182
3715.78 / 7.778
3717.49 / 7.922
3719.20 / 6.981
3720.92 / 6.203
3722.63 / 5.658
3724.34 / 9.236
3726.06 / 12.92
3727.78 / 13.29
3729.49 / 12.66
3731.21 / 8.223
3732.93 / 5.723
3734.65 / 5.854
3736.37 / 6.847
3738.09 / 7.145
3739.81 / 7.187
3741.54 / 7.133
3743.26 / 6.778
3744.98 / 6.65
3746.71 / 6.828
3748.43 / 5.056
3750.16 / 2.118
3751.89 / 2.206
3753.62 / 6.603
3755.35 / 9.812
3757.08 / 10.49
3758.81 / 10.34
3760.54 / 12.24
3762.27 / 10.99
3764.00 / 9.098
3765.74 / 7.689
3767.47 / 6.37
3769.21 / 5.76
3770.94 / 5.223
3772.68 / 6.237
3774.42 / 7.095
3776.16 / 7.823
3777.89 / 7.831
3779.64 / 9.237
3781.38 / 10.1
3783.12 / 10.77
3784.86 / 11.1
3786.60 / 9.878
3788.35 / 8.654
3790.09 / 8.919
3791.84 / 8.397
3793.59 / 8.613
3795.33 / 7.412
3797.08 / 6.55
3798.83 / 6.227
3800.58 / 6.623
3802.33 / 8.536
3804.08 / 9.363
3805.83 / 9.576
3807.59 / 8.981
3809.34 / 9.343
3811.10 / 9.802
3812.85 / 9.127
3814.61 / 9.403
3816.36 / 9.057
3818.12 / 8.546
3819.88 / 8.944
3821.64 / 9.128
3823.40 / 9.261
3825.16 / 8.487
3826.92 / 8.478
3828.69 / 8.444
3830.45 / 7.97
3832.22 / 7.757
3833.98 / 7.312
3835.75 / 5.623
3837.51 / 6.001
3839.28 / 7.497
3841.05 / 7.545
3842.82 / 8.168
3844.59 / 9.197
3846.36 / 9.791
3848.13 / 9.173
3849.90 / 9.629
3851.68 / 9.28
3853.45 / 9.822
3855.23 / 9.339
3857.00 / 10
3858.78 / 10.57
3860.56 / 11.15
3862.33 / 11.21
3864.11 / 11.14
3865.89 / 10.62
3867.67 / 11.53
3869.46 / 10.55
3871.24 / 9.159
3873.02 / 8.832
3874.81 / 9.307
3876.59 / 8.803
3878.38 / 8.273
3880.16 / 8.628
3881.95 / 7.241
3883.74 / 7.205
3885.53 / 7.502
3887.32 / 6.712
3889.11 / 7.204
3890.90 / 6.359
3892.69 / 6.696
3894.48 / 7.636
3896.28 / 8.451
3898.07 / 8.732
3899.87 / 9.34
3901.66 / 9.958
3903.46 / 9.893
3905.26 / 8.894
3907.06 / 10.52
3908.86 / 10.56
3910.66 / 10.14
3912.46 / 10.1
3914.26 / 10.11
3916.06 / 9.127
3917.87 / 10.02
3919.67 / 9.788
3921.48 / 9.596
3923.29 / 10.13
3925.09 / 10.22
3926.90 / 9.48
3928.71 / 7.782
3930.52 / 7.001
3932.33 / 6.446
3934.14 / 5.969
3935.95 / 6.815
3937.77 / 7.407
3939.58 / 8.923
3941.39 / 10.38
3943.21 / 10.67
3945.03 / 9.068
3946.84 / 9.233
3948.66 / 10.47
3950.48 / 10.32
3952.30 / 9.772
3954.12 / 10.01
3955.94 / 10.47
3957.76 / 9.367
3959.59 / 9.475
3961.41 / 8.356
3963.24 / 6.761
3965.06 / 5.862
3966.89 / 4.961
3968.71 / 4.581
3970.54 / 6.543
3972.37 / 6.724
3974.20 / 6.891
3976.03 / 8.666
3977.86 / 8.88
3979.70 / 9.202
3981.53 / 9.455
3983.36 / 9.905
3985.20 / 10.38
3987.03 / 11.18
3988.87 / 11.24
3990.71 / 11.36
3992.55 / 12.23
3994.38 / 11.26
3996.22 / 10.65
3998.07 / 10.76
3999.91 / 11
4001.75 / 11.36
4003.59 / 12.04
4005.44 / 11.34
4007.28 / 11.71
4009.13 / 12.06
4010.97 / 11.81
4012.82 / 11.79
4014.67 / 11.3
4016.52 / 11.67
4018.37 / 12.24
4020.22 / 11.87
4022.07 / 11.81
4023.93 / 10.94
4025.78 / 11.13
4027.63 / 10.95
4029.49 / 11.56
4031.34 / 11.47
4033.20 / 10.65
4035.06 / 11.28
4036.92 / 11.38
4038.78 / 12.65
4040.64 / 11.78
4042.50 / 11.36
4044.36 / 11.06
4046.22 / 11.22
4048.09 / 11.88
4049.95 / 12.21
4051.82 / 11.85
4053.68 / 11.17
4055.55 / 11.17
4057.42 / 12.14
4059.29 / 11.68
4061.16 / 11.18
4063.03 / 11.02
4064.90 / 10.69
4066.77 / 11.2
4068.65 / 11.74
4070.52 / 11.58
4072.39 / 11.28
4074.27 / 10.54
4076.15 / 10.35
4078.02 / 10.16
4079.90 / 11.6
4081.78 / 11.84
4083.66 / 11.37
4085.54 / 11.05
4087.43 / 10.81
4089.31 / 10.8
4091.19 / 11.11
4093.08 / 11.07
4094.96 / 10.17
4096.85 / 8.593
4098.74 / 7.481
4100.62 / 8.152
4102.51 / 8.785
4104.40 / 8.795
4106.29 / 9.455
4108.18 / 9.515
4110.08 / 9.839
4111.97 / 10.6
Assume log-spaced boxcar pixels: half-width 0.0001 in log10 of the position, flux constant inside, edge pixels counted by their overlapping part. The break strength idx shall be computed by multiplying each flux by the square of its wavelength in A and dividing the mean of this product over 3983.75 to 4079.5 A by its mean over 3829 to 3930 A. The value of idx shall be 1.37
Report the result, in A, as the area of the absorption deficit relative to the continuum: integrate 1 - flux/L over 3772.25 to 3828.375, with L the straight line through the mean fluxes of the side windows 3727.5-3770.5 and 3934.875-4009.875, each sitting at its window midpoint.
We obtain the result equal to -4.5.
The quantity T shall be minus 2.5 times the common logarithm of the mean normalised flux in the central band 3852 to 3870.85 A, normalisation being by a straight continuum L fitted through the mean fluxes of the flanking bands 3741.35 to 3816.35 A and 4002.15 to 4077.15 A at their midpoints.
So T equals -0.15 mag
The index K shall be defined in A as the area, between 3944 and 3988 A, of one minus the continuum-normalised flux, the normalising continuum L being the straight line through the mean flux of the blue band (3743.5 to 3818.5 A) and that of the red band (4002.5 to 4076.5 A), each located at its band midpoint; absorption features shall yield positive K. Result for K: 8.0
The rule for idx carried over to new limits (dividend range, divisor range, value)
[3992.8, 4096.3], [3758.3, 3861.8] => 1.48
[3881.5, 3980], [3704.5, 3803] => 1.20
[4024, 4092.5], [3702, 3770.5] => 1.76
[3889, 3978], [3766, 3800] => 1.17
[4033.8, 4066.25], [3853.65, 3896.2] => 1.41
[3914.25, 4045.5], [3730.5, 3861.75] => 1.33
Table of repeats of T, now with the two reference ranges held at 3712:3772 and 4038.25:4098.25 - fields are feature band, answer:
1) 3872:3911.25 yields 0.10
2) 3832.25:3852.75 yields 0.08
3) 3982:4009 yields -0.08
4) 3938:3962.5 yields 0.03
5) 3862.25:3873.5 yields -0.16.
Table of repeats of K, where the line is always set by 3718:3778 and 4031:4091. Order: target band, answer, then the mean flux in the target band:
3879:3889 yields 1.9 A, 7.46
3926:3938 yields 3.1 A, 7.26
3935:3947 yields 1.2 A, 8.9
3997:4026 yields -2.2 A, 11.6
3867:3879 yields -0.5 A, 9.48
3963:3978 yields 5.5 A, 6.54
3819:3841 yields 1.8 A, 7.89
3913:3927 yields -0.2 A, 9.84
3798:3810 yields -0.1 A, 8.37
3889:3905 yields 1.8 A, 8.33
